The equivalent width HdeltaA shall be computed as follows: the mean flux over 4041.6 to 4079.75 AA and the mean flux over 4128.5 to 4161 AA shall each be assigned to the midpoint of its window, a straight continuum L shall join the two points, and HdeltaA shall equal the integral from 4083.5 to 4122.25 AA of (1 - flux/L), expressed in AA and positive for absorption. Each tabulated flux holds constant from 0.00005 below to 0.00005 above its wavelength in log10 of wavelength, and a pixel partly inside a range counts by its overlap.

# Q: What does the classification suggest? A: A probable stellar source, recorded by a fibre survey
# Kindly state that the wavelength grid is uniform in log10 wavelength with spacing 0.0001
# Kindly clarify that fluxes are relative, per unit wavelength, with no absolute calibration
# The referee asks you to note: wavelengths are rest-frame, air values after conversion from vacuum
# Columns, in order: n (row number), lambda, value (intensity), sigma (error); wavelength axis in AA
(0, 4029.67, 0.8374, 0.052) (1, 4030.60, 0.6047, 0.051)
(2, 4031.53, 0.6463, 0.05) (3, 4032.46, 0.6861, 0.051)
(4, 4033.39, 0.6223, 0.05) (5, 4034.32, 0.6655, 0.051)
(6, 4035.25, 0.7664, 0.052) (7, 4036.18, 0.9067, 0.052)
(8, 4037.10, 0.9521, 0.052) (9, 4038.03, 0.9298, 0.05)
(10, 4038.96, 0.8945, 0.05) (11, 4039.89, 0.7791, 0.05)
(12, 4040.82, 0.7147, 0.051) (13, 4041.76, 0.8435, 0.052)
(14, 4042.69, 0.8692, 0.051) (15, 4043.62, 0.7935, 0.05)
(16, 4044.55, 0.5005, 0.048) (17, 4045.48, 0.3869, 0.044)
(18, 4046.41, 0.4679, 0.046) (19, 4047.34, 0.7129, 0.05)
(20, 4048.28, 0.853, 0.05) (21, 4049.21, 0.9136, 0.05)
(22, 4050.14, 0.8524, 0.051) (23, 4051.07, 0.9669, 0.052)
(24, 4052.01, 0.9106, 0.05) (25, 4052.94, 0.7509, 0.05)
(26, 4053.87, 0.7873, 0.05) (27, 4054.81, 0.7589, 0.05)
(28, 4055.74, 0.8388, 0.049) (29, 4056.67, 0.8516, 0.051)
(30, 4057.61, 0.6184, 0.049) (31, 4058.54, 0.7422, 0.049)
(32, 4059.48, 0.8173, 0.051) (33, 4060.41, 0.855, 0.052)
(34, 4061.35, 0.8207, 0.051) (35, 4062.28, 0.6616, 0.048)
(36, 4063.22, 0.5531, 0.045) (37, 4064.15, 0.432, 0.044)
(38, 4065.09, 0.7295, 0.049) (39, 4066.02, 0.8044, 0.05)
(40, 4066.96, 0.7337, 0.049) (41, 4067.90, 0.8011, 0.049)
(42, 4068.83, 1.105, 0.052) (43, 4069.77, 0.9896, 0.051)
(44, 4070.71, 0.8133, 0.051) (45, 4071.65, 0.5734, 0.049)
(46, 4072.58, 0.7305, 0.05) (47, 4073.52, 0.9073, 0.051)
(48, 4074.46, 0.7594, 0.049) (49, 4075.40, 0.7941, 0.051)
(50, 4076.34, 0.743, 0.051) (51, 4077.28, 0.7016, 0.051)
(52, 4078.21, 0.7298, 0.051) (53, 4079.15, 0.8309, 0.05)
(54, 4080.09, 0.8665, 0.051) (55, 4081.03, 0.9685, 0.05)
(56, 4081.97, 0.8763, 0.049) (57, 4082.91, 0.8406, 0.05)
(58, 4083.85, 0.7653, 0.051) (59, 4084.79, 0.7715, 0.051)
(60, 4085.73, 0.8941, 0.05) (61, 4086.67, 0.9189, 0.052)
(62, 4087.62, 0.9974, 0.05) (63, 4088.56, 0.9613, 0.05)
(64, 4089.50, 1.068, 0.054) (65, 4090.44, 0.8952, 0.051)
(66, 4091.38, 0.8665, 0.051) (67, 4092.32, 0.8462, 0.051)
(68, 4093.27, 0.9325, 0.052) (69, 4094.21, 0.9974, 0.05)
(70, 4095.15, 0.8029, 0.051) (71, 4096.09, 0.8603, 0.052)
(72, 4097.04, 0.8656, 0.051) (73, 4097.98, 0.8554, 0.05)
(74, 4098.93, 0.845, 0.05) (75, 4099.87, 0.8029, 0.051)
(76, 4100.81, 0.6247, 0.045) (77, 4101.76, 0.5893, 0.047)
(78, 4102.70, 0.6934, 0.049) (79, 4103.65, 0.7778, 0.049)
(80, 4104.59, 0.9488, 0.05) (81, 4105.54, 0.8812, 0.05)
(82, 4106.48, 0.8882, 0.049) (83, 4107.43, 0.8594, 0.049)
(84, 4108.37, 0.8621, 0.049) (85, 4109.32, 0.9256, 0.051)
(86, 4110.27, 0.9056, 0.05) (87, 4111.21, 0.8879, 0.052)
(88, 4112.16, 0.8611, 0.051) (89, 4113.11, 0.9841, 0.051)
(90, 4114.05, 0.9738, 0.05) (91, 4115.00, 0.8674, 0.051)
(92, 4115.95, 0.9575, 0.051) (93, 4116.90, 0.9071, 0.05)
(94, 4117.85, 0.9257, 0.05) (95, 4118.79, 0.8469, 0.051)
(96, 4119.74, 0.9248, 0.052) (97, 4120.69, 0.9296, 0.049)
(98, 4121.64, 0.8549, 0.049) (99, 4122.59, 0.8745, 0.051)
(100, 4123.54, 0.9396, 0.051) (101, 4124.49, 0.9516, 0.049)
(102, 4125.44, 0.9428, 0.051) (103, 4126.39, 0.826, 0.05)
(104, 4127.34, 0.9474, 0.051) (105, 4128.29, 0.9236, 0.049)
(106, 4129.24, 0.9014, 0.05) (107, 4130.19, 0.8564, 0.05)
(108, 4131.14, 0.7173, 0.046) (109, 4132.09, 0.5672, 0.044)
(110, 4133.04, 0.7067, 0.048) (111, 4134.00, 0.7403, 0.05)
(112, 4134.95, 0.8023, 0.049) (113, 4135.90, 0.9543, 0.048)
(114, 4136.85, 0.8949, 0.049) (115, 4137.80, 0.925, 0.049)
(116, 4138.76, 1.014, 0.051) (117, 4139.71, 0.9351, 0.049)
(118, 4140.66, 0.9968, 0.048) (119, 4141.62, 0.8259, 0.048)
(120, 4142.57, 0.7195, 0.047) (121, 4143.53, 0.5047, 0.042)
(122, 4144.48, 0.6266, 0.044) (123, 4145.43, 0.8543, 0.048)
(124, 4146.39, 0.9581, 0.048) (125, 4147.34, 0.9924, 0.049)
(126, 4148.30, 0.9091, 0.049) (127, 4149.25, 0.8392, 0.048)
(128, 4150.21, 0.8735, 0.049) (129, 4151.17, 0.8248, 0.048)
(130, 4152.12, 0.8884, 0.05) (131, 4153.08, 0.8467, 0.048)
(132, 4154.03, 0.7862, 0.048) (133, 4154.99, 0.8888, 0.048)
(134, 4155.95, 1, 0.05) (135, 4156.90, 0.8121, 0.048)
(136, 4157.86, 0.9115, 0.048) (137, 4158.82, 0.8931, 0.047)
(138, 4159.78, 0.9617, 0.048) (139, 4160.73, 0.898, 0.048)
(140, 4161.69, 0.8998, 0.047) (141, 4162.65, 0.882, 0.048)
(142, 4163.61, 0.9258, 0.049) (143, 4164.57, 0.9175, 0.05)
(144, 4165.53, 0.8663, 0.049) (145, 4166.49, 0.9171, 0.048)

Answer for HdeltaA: -3.27 AA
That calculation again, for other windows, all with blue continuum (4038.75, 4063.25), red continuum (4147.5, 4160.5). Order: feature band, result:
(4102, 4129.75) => -1.81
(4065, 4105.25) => -1.70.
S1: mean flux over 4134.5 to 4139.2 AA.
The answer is 0.918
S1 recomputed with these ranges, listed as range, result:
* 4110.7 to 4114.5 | 0.928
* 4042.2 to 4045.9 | 0.643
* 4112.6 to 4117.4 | 0.936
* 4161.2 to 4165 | 0.905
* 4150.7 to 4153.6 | 0.855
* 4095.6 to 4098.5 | 0.858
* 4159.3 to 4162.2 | 0.921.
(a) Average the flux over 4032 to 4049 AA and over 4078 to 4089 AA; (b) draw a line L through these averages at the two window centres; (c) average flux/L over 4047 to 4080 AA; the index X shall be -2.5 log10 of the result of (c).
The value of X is 0.03 mag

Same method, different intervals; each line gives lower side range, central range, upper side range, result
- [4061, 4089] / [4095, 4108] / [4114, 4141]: 0.05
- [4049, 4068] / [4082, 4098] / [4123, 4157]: -0.12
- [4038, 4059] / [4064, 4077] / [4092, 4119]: 0.02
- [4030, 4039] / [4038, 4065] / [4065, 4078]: 0.04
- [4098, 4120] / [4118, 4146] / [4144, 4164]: 0.03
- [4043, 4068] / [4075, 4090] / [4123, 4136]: -0.11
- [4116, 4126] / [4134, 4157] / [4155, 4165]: 0.06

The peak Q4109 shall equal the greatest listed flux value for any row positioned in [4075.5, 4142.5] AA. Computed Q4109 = 1.068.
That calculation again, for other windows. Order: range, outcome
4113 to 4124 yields 0.9841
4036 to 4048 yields 0.9521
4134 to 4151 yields 1.014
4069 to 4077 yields 0.9896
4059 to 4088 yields 1.105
